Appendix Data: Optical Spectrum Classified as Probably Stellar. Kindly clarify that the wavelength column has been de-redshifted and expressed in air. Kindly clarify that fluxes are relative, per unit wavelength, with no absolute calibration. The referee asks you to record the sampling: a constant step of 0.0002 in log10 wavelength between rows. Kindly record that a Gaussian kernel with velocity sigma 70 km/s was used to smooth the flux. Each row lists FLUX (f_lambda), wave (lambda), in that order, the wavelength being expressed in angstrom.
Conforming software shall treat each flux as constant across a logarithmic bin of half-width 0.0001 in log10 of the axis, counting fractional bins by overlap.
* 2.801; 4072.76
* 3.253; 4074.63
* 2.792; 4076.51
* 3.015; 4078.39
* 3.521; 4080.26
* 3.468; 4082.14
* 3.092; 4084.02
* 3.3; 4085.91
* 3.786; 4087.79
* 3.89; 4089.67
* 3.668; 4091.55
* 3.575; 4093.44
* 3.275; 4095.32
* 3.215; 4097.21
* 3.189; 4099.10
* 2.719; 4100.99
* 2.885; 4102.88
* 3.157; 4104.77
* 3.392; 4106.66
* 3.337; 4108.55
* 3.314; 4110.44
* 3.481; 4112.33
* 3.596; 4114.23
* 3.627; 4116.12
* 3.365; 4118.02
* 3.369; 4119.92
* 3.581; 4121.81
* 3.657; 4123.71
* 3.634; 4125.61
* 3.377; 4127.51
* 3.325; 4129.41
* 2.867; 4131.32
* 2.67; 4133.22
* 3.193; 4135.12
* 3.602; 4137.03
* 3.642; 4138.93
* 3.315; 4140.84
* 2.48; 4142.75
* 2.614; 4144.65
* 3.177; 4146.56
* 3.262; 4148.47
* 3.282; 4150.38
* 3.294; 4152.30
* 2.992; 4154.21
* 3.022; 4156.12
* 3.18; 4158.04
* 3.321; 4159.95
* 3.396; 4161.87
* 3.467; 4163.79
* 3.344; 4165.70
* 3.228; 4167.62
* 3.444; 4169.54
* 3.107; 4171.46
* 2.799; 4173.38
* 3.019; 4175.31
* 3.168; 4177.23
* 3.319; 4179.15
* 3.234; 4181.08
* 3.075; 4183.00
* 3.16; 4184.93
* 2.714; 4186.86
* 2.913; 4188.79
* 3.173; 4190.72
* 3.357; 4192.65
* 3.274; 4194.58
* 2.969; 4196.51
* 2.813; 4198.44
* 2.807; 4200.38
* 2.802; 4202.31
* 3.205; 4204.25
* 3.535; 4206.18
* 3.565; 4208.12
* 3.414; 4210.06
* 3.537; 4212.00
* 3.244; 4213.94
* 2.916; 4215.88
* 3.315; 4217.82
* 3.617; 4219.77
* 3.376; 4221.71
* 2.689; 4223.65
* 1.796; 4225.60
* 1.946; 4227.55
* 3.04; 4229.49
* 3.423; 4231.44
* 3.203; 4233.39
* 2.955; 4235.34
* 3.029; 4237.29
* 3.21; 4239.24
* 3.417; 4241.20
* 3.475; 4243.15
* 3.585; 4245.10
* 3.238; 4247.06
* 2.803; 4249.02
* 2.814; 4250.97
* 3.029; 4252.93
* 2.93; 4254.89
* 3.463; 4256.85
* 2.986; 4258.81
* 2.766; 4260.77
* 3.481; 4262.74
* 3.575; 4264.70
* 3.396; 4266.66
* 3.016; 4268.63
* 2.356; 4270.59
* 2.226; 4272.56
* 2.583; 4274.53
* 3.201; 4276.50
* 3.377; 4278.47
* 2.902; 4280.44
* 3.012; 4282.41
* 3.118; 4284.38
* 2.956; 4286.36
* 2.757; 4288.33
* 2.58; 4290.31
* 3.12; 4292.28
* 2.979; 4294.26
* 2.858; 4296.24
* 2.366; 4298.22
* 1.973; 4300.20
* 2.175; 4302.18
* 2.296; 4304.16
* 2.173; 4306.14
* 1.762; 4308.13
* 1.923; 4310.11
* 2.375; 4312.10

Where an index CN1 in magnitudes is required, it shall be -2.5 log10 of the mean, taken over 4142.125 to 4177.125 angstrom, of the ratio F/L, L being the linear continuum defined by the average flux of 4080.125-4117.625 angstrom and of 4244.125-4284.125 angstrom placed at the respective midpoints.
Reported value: 0.04 mag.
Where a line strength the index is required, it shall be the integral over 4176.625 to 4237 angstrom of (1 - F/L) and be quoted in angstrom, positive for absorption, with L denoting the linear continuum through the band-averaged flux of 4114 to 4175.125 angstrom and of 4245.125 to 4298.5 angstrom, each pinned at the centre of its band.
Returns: 0.69 angstrom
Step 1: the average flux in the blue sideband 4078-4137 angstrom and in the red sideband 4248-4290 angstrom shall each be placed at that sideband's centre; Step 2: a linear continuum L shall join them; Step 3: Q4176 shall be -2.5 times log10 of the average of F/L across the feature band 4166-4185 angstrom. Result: 0.01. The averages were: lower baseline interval 3.35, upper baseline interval 2.98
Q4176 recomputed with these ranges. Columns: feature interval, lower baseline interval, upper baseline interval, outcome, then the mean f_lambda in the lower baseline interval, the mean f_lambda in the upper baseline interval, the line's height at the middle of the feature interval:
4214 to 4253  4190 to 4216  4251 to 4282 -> 0.020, 3.2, 3.01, 3.11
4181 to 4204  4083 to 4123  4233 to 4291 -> 0.059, 3.37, 3.05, 3.19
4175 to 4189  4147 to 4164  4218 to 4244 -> 0.025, 3.23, 3.02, 3.16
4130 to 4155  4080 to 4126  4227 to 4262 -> 0.068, 3.4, 3.09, 3.31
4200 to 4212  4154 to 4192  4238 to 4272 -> -0.040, 3.16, 3.14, 3.15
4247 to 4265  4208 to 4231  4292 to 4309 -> -0.131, 3.03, 2.38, 2.74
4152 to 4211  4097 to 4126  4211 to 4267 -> 0.017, 3.34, 3.11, 3.21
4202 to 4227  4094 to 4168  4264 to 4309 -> -0.061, 3.25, 2.72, 2.97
